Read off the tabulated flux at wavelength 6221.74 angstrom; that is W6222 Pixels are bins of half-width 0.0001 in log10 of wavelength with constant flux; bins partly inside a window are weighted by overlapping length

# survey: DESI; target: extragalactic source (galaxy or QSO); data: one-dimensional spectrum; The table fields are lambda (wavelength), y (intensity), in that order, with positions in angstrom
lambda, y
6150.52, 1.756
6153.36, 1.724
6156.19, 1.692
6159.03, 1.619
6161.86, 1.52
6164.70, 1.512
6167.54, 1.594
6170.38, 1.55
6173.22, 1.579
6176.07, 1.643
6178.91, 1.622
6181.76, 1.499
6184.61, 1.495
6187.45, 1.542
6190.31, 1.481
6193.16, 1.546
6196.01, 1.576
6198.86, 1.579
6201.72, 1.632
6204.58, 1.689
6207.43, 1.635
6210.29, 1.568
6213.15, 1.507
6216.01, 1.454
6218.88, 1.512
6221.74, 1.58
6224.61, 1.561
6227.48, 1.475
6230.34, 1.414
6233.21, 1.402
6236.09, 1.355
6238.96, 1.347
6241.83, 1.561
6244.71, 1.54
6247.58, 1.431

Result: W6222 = 1.58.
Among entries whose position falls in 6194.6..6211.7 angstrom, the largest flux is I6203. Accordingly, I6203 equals 1.689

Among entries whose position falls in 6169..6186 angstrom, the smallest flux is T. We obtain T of 1.495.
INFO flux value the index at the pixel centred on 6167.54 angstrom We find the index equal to 1.594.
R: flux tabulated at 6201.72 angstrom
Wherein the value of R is 1.632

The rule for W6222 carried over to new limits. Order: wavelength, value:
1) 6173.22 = 1.579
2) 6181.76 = 1.499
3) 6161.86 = 1.52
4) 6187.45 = 1.542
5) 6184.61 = 1.495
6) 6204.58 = 1.689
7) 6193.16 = 1.546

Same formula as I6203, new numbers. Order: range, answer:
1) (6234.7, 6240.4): 1.355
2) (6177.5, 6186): 1.622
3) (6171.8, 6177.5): 1.643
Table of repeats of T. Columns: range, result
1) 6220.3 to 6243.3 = 1.347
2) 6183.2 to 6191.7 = 1.481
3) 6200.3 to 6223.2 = 1.454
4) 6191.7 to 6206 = 1.546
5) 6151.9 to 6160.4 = 1.619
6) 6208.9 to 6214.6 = 1.507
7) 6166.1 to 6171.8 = 1.55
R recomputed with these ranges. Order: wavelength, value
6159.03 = 1.619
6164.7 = 1.512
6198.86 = 1.579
